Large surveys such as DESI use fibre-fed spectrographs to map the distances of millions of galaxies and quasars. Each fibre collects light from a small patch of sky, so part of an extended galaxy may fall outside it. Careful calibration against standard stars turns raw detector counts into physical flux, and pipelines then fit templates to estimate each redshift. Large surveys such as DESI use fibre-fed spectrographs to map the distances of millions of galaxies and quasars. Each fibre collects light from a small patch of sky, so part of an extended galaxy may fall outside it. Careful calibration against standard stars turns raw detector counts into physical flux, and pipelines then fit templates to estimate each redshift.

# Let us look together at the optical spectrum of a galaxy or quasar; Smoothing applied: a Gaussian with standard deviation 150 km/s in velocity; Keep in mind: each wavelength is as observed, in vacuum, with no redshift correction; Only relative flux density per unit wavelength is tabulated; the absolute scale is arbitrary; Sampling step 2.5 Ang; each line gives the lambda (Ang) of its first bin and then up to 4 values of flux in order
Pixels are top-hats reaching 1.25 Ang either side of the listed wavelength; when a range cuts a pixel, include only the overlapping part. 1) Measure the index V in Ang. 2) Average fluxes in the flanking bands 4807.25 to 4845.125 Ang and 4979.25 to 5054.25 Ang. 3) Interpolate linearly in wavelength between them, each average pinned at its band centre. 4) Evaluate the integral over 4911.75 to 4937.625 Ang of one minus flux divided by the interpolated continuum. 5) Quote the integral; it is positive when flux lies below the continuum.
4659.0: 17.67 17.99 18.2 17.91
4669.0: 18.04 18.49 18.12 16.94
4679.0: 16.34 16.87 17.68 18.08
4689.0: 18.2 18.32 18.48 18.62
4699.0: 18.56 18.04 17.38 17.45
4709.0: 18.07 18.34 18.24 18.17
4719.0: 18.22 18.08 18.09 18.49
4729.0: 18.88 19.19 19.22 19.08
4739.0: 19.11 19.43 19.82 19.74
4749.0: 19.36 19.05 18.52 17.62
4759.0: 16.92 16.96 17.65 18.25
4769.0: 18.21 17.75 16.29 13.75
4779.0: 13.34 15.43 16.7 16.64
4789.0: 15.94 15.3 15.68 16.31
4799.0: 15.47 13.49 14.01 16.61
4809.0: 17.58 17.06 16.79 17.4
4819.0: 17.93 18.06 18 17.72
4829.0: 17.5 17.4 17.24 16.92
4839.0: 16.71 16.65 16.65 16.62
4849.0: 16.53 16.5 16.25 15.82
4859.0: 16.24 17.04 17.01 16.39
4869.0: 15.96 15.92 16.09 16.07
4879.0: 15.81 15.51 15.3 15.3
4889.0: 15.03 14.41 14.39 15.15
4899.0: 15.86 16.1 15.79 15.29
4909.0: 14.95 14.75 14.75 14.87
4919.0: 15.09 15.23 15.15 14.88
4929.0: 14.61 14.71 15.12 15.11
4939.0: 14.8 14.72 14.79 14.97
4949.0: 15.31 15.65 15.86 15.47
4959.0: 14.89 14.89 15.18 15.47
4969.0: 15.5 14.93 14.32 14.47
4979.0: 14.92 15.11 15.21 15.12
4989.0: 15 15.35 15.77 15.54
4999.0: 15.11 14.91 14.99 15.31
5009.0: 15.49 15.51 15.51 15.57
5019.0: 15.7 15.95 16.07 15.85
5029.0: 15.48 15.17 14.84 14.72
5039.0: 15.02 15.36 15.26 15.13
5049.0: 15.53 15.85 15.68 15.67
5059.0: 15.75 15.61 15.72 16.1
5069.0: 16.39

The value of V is 2.1 Ang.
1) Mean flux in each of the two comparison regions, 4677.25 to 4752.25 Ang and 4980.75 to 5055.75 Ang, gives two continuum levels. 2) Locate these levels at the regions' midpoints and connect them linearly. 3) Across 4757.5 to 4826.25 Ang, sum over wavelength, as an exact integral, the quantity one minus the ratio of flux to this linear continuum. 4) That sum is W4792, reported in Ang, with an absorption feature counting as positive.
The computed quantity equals 4.61 Ang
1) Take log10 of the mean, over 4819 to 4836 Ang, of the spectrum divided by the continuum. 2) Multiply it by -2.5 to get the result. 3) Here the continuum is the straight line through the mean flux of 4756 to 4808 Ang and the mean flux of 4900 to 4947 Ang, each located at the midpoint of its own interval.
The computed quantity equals -0.12 mag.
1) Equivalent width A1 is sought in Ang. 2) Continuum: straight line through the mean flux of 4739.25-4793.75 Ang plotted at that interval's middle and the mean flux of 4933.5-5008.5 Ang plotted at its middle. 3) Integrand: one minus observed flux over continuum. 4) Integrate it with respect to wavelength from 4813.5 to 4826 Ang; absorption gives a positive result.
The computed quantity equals -0.7 Ang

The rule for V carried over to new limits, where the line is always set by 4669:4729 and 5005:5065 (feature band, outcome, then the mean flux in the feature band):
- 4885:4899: 1.4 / 15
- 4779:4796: 1.5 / 15.8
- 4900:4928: 2.1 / 15.2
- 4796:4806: 1.4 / 14.8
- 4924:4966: 2.8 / 15.1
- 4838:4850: 0.2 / 16.6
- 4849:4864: 0.3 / 16.4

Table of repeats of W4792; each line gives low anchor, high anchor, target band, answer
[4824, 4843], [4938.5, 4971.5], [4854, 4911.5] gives 2.47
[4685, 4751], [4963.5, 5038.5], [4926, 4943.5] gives 1.30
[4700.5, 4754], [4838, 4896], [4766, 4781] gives 1.39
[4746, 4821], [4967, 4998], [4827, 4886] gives -1.16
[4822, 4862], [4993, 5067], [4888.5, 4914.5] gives 2.03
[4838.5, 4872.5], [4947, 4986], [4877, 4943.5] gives 2.91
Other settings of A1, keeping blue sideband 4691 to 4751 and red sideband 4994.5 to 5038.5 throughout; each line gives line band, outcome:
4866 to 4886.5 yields 1.33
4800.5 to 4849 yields 1.68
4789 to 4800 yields 1.29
